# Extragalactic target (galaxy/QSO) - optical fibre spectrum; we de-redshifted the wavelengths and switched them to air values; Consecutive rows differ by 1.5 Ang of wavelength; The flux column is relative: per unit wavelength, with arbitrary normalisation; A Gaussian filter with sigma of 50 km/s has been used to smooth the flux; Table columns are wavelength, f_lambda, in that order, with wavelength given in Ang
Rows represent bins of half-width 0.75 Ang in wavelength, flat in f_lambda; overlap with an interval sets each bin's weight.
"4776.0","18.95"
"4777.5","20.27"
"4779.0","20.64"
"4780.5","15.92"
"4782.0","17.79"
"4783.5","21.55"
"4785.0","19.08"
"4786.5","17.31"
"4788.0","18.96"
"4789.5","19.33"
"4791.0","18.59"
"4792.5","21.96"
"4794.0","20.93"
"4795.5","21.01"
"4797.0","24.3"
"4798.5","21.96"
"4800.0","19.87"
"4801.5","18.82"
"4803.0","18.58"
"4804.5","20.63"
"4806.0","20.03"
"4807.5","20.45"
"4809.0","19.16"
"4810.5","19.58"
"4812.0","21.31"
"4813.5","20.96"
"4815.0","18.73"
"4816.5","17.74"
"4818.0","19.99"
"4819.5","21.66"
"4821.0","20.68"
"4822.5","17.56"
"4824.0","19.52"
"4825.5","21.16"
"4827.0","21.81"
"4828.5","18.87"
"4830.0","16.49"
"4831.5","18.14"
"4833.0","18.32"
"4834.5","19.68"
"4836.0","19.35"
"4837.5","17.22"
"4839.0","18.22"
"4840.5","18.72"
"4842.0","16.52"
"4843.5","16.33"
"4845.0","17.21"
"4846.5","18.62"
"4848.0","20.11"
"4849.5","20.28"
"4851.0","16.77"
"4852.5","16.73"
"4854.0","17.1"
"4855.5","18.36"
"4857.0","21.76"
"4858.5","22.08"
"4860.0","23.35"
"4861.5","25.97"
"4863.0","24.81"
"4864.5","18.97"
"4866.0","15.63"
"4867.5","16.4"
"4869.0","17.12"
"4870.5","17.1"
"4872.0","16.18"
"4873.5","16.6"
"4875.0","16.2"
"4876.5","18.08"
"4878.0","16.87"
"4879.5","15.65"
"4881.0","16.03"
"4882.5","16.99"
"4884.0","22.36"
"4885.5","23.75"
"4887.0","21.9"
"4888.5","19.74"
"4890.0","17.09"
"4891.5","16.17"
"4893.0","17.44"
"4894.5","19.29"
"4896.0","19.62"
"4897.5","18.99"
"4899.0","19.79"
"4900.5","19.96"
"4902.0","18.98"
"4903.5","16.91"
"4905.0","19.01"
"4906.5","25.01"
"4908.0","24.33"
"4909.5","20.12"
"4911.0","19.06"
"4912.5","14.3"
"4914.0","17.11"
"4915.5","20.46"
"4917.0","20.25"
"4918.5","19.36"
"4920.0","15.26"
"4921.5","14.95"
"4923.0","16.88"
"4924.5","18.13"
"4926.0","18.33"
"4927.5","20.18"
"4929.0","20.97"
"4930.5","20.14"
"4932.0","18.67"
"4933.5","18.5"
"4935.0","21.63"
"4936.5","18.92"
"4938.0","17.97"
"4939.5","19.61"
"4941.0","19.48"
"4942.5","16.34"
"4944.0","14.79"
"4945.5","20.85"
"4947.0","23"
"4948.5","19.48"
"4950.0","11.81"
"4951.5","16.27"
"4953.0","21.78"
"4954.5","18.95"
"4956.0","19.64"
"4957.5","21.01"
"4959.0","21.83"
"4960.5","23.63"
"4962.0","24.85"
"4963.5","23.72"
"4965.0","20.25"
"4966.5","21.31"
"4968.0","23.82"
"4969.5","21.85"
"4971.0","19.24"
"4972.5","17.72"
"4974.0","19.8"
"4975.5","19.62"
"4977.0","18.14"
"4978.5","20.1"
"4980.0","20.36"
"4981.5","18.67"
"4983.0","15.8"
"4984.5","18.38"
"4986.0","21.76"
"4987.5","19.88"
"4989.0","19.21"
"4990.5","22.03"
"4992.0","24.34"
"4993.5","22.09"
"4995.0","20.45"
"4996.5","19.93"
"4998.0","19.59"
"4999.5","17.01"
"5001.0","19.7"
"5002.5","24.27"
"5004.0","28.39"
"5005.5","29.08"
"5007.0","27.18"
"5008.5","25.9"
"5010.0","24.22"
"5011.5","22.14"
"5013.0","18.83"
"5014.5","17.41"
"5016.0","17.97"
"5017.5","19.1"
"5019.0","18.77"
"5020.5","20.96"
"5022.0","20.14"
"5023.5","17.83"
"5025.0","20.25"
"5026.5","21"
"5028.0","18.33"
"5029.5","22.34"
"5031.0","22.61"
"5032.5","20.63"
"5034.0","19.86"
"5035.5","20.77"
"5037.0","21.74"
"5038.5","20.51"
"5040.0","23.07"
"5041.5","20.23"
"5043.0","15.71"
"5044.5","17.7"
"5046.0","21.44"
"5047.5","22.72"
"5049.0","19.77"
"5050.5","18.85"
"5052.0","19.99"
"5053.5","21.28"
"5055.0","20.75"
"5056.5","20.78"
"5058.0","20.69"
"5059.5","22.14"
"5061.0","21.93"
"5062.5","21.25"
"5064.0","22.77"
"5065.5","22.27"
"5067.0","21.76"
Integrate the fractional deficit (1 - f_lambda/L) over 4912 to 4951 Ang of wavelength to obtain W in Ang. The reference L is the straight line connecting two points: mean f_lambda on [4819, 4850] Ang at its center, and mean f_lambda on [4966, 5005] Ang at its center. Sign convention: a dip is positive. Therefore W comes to 3.1 Ang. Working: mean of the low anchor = 18.8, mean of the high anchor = 20.6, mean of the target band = 18.4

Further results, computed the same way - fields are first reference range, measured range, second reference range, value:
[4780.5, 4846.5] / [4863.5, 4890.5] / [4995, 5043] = 2.6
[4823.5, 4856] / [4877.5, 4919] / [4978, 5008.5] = 0.9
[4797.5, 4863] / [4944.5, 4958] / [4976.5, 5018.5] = 1.1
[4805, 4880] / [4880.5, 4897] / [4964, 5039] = 0.3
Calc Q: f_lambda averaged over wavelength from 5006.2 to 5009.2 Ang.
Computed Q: 26.6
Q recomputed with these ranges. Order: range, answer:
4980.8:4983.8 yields 17.2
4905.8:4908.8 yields 24.6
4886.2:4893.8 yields 18.5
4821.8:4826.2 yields 19.4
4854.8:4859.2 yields 20.7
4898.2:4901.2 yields 19.9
